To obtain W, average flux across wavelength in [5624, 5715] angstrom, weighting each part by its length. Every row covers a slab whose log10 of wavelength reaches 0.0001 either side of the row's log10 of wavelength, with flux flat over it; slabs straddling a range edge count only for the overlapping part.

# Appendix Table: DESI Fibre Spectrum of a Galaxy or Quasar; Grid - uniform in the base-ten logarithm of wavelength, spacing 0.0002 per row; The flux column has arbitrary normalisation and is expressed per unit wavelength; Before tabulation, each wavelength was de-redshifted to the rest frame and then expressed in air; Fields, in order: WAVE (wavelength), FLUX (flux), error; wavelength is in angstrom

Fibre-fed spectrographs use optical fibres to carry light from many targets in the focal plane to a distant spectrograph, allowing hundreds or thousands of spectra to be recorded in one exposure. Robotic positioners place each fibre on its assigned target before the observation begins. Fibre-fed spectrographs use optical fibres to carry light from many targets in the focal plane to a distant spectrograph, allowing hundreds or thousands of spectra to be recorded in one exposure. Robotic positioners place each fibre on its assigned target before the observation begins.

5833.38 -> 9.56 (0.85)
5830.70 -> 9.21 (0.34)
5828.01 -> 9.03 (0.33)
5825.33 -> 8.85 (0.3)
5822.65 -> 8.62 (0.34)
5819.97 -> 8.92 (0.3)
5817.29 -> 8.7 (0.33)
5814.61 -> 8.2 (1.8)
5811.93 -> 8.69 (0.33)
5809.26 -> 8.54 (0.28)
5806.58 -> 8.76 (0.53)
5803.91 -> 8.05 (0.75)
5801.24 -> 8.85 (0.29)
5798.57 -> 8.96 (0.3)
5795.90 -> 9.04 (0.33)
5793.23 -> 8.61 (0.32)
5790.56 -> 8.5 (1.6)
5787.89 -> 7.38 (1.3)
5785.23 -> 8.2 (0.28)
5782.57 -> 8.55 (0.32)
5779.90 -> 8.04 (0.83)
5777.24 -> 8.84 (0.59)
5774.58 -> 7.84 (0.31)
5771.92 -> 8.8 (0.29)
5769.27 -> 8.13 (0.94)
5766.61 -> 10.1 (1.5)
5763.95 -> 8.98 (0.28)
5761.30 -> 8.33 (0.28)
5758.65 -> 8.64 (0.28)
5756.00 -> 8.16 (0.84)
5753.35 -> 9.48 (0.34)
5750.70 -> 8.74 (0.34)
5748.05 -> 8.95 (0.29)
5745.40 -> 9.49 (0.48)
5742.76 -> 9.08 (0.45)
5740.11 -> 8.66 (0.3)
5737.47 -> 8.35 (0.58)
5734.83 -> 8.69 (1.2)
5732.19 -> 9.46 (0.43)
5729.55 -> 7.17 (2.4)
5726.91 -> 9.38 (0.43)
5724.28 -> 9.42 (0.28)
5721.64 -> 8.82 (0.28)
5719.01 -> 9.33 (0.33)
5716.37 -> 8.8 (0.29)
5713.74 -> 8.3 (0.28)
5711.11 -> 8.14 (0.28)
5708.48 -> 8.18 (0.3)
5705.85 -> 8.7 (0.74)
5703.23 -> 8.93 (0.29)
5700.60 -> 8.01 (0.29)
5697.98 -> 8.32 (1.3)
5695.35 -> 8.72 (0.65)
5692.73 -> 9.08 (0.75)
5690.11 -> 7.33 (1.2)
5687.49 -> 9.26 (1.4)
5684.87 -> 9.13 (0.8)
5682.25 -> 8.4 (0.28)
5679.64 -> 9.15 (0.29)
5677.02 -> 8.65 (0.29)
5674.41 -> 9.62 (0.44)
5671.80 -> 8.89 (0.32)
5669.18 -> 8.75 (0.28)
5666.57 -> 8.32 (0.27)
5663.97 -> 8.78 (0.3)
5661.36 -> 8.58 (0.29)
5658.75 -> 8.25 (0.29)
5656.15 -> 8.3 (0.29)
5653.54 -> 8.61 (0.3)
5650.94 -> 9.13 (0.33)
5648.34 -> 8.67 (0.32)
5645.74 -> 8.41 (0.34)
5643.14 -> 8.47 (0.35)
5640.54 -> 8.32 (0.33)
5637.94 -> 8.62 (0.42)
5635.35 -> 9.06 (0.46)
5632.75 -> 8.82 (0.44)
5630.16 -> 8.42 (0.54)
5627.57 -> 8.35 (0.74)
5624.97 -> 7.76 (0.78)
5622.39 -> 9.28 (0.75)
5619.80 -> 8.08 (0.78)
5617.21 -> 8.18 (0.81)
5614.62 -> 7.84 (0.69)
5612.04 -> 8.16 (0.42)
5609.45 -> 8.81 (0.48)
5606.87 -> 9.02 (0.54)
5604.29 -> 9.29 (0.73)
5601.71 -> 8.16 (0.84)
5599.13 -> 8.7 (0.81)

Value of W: 8.59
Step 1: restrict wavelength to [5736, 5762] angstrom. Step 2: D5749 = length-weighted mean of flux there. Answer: 8.8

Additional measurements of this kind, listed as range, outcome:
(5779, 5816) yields 8.46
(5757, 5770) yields 8.85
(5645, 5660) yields 8.57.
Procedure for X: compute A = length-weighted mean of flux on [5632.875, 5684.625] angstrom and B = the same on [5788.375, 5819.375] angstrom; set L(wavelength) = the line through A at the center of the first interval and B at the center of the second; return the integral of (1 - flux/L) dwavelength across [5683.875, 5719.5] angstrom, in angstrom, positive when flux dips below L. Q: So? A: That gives 0.41 angstrom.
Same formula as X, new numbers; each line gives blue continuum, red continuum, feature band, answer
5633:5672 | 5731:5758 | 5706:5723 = 0.4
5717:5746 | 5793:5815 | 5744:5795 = 0.8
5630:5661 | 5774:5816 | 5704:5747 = -1.2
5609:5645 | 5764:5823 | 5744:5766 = -0.9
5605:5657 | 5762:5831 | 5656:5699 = -0.7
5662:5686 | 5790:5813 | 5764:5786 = 0.3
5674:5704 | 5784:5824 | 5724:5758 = -0.8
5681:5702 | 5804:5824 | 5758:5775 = -0.3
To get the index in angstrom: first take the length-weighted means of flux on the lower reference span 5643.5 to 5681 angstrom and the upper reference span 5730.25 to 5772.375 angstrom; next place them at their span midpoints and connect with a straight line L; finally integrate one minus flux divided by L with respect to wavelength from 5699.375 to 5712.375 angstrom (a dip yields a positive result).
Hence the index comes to 0.6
